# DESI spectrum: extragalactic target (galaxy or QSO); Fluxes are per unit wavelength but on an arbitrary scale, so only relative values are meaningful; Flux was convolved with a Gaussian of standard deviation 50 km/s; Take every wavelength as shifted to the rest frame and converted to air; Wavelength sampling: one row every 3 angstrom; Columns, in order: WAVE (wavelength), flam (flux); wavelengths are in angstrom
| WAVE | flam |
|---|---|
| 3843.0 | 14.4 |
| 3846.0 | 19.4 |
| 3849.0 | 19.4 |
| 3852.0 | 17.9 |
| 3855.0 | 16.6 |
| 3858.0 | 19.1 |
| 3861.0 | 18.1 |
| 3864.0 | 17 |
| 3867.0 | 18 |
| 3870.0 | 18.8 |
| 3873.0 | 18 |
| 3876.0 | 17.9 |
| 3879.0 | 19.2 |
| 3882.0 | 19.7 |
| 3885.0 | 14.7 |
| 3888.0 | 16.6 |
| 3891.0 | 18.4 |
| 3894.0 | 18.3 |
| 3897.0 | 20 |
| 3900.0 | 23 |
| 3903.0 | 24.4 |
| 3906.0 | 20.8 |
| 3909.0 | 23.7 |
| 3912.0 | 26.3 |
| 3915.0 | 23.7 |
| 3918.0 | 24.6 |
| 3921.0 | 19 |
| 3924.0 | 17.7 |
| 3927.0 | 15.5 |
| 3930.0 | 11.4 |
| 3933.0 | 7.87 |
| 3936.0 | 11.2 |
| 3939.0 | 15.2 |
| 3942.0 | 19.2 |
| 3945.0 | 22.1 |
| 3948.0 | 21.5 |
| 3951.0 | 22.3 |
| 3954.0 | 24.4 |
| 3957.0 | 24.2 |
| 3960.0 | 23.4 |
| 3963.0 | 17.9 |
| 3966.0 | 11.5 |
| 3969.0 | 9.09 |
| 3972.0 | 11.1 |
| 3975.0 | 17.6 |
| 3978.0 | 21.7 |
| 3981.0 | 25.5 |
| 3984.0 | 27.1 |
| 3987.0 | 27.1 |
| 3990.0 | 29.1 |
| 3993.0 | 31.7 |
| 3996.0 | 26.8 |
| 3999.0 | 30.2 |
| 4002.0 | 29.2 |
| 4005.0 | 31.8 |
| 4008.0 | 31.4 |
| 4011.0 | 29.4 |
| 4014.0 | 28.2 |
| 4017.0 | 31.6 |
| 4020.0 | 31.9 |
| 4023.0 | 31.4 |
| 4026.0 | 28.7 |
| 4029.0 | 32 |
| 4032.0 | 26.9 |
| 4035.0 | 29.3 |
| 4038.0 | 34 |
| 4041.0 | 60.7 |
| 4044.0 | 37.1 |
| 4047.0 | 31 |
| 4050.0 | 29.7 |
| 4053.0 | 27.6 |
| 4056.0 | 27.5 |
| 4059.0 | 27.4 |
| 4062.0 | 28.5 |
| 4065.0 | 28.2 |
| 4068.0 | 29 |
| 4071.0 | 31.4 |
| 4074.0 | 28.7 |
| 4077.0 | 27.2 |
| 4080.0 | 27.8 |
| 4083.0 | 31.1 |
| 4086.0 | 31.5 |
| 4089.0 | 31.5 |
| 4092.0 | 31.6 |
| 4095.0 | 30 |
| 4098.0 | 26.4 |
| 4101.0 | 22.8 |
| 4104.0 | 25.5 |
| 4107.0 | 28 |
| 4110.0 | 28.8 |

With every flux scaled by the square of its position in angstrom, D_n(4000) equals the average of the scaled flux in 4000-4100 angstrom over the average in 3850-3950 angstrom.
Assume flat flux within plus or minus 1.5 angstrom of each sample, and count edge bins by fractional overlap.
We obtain 1.8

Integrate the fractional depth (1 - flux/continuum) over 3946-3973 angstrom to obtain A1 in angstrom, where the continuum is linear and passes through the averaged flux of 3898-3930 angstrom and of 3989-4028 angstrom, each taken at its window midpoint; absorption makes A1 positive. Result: 7.2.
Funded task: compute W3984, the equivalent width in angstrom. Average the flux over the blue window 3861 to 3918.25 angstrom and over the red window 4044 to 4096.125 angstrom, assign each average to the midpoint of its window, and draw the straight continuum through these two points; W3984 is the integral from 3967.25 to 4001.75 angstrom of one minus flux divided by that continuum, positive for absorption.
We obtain 2.3 angstrom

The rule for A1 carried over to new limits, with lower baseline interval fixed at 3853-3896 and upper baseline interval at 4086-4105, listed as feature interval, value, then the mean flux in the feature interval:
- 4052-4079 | -1.5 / 28.4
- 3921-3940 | 6.4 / 13.6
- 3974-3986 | -0.2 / 23.4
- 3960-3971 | 3.9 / 14.2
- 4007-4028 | -4.9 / 30.4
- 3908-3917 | -2.2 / 24.6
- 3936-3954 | 1.3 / 19.7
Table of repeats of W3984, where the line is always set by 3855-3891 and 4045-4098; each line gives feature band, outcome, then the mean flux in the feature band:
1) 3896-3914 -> -3.1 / 23.1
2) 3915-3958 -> 6.3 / 18.4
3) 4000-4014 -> -2.5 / 30.2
